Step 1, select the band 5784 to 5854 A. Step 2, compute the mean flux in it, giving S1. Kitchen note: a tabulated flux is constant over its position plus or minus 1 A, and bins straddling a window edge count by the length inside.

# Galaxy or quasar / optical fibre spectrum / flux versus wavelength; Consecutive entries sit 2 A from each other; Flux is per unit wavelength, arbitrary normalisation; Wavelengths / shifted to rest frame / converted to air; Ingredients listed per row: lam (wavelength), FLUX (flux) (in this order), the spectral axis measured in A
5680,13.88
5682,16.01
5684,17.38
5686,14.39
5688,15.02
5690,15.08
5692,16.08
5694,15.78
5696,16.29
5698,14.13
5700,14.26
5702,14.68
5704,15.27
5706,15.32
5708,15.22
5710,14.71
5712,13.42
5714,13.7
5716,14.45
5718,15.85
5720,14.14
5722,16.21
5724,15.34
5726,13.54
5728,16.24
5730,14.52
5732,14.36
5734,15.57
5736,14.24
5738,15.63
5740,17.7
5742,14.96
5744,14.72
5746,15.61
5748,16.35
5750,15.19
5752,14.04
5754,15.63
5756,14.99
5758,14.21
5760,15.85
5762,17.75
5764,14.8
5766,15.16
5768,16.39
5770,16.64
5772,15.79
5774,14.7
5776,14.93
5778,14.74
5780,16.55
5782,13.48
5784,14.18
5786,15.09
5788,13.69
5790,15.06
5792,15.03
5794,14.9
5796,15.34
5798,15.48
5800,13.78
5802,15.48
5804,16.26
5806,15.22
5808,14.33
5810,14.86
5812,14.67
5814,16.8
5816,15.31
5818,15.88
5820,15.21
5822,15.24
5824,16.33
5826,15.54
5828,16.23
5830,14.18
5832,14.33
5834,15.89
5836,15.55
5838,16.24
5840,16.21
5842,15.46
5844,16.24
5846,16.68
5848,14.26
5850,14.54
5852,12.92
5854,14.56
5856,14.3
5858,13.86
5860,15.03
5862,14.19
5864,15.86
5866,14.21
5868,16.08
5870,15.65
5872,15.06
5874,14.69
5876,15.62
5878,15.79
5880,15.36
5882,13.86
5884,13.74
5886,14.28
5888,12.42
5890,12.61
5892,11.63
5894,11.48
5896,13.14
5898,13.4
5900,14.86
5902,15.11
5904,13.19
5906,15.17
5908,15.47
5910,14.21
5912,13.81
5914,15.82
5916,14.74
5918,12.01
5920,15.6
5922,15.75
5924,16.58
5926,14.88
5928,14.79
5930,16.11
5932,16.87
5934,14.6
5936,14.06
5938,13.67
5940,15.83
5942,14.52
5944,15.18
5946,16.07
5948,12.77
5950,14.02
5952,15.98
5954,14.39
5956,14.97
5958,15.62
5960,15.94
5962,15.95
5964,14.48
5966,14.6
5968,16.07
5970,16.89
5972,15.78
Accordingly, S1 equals 15.2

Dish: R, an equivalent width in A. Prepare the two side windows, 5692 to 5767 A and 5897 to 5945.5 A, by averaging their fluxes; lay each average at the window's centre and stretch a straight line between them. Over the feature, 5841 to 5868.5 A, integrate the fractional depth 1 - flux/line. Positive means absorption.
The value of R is 0.2 A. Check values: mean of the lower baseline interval 15.1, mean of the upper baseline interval 14.9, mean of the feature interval 14.8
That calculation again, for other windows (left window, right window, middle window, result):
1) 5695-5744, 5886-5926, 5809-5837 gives -1.8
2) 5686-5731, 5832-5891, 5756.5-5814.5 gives -1.1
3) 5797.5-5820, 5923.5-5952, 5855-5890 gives 1.1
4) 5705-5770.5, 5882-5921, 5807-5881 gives -4.7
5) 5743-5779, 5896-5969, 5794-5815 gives 0.1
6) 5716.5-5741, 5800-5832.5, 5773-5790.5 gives 0.7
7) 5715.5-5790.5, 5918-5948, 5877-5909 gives 2.8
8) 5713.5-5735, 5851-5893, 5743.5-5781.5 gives -1.7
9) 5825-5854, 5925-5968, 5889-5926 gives 2.4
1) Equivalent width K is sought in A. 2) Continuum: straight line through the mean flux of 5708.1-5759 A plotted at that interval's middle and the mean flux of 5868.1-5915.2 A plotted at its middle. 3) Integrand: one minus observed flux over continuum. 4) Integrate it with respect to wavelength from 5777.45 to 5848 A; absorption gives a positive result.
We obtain -3.23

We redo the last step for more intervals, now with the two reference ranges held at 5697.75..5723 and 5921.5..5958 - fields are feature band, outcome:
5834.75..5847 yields -0.9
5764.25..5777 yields -0.6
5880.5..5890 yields 0.9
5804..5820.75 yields -0.5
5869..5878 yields -0.2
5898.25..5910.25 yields 0.3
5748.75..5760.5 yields -0.1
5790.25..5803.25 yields -0.1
